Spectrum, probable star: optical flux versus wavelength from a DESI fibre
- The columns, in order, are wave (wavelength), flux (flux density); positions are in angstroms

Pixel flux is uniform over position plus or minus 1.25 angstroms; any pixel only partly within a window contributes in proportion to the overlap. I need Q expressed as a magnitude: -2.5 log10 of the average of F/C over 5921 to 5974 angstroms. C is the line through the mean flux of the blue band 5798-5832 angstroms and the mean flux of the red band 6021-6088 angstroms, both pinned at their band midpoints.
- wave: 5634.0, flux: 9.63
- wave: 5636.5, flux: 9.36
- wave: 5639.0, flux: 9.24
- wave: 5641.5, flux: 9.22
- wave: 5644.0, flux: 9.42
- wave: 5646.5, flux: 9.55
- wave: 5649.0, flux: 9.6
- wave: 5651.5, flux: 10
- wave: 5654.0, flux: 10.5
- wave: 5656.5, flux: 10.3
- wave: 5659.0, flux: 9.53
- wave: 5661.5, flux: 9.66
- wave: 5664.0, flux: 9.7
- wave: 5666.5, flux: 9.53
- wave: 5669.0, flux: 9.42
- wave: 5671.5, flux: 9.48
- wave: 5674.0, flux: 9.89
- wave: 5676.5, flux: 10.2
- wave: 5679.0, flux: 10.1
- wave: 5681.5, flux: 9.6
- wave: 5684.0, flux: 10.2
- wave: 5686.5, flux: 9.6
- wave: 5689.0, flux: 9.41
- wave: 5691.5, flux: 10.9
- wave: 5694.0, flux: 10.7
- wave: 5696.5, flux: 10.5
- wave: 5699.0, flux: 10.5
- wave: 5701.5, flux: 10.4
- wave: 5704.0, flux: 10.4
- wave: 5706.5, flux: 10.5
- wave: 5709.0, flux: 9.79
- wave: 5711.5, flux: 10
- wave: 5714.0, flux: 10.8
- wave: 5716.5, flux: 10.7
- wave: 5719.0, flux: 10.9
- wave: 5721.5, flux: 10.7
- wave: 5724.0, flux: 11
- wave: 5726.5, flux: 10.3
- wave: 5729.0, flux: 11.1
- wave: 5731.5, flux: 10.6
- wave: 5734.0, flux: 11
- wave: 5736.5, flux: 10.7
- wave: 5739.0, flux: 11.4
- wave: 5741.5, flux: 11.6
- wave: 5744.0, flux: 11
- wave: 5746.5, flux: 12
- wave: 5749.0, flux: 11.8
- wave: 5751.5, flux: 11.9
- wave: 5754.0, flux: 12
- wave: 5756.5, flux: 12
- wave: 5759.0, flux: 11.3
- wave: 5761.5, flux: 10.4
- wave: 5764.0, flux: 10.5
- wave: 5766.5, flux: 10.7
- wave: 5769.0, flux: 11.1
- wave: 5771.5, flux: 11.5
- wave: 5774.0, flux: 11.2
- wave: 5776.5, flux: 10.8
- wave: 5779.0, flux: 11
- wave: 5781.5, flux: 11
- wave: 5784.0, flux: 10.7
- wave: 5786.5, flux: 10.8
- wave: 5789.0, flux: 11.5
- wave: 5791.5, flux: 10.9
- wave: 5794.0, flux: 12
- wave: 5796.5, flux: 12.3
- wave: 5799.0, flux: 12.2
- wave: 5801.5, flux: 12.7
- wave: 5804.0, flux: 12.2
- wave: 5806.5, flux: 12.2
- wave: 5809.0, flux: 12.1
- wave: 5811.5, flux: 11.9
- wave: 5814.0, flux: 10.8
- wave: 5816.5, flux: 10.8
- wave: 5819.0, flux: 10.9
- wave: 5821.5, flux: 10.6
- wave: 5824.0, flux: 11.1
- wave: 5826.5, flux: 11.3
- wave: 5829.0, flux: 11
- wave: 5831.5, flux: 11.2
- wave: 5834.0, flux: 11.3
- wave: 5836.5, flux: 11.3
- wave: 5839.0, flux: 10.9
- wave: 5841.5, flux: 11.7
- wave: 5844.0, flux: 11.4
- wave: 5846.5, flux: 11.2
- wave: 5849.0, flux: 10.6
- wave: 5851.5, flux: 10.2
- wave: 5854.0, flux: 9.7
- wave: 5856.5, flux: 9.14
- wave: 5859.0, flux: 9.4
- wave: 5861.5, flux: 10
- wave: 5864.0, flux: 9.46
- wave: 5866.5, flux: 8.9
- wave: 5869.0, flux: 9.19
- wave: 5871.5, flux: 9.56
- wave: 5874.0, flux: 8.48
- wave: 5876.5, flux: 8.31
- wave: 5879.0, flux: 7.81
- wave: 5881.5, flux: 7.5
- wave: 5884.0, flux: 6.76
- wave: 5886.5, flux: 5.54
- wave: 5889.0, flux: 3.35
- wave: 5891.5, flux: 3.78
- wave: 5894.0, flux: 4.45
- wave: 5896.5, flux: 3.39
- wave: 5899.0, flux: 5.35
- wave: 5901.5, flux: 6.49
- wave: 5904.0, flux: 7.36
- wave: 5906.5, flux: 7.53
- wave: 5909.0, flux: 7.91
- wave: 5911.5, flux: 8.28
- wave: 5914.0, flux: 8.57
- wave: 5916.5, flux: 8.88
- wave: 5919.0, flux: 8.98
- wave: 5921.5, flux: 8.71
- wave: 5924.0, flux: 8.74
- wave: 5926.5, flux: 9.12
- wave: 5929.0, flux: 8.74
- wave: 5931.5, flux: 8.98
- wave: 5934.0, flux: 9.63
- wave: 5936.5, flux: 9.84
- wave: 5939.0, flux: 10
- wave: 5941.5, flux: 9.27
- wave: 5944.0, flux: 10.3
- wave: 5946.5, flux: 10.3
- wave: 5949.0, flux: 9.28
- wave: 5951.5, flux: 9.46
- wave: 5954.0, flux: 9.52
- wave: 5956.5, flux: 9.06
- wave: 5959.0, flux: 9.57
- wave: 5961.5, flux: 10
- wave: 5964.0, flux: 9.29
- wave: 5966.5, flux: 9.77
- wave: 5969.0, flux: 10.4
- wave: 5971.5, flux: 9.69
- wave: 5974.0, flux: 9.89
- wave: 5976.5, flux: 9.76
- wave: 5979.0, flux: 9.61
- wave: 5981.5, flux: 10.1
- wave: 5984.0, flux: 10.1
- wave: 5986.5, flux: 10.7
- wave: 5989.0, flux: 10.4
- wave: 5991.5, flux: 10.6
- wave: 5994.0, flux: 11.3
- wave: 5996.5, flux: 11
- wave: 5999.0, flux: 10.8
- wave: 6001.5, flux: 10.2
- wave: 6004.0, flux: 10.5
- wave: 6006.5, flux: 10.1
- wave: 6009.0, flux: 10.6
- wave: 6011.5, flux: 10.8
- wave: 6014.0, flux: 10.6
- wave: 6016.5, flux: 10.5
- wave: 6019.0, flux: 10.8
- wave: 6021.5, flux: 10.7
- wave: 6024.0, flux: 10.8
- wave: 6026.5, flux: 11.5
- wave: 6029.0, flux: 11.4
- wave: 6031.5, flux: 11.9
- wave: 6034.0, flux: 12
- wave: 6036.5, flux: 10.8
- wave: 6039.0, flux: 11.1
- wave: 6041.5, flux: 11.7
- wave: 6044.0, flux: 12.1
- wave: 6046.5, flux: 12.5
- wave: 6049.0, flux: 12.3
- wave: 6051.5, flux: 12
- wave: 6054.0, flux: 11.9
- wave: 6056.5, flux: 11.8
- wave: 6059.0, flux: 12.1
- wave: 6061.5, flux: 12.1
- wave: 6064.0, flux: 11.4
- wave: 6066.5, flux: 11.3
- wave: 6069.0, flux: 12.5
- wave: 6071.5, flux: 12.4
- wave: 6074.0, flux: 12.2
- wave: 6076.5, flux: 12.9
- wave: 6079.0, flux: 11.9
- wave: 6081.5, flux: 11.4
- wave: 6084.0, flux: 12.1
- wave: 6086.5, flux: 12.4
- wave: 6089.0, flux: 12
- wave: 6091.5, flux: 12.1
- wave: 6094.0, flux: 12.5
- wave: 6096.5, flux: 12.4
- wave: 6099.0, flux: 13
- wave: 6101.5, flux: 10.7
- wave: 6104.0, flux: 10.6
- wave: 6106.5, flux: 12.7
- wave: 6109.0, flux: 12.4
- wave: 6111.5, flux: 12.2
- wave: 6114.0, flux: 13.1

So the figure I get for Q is 0.222 mag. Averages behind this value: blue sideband 11.5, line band 9.53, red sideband 11.8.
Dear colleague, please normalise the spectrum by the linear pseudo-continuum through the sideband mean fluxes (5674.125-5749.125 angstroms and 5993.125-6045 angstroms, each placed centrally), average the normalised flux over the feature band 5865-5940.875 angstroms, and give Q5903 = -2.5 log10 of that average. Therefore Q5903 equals 0.37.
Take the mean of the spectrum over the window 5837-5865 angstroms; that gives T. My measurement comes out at 10.4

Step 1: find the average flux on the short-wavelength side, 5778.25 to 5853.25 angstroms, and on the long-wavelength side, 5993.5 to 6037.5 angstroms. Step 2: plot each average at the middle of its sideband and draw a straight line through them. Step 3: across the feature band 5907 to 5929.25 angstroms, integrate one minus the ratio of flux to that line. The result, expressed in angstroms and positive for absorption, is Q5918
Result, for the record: 5.0 angstroms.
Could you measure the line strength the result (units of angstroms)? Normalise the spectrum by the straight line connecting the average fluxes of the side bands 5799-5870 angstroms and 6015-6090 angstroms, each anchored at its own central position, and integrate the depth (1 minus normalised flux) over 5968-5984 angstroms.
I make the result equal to 2.1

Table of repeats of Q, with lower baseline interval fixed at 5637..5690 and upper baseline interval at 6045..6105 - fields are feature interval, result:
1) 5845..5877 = 0.131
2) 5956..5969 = 0.181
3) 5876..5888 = 0.480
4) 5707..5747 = -0.077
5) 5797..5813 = -0.162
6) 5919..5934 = 0.245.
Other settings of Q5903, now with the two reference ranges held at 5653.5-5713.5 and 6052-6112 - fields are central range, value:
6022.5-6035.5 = 0.03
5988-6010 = 0.10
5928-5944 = 0.19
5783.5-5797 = -0.08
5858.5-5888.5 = 0.31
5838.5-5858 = 0.03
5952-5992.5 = 0.16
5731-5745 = -0.08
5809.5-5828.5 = -0.04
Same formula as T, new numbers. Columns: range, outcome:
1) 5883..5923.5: 6.62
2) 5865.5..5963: 8.13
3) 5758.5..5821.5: 11.3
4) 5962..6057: 10.8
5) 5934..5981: 9.73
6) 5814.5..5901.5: 8.97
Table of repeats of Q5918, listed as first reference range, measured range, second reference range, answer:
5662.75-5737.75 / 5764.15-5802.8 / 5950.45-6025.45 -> -4.0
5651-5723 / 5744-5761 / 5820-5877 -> -2.5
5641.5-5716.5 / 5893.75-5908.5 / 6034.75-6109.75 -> 6.8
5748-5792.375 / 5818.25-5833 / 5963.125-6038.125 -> 0.0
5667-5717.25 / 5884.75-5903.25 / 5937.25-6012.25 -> 9.8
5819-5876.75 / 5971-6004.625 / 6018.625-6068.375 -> 2.7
